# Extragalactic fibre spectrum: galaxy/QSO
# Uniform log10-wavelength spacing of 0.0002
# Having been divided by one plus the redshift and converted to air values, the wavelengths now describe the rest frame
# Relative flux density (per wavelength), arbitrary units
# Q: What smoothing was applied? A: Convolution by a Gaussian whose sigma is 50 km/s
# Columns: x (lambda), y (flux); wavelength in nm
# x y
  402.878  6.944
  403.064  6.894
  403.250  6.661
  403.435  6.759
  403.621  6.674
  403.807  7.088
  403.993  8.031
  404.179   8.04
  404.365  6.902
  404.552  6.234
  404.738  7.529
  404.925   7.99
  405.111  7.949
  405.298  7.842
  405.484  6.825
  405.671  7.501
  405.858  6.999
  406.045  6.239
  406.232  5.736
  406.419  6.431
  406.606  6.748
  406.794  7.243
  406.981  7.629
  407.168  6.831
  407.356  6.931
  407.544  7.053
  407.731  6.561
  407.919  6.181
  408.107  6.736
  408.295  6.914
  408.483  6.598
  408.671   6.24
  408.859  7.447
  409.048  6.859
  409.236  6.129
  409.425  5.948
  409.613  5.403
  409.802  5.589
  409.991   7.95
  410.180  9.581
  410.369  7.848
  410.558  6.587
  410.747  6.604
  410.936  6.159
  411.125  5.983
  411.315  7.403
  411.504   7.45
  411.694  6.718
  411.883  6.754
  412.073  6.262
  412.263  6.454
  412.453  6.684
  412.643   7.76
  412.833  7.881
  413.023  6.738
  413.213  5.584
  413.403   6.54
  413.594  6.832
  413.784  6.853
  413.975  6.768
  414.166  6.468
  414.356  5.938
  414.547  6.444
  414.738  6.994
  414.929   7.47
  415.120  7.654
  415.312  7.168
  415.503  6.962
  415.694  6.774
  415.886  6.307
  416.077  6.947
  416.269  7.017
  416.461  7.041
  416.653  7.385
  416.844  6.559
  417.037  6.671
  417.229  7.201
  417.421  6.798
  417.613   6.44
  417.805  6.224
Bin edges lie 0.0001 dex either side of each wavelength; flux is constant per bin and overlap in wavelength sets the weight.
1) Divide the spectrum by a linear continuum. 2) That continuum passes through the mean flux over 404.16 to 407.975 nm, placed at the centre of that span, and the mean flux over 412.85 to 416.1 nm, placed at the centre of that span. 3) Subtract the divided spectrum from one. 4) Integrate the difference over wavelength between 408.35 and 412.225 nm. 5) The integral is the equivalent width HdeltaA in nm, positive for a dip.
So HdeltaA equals 0.06 nm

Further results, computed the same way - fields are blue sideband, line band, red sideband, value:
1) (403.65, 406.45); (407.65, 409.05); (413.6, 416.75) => 0.077 nm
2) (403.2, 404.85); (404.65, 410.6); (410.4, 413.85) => 0.017 nm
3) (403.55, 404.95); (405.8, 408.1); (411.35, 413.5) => 0.135 nm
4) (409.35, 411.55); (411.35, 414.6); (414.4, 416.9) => 0.088 nm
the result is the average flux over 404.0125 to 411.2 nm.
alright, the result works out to 6.91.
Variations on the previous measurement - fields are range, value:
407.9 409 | 6.73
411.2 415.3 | 6.84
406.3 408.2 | 6.82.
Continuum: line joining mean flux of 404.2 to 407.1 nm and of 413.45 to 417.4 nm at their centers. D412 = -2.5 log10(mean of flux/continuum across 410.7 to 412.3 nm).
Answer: 0.05 mag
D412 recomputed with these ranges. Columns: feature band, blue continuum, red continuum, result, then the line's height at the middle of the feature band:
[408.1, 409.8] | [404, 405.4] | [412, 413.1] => 0.13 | 7.23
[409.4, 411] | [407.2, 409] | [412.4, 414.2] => -0.02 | 6.78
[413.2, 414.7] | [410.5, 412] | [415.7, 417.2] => 0.05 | 6.78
